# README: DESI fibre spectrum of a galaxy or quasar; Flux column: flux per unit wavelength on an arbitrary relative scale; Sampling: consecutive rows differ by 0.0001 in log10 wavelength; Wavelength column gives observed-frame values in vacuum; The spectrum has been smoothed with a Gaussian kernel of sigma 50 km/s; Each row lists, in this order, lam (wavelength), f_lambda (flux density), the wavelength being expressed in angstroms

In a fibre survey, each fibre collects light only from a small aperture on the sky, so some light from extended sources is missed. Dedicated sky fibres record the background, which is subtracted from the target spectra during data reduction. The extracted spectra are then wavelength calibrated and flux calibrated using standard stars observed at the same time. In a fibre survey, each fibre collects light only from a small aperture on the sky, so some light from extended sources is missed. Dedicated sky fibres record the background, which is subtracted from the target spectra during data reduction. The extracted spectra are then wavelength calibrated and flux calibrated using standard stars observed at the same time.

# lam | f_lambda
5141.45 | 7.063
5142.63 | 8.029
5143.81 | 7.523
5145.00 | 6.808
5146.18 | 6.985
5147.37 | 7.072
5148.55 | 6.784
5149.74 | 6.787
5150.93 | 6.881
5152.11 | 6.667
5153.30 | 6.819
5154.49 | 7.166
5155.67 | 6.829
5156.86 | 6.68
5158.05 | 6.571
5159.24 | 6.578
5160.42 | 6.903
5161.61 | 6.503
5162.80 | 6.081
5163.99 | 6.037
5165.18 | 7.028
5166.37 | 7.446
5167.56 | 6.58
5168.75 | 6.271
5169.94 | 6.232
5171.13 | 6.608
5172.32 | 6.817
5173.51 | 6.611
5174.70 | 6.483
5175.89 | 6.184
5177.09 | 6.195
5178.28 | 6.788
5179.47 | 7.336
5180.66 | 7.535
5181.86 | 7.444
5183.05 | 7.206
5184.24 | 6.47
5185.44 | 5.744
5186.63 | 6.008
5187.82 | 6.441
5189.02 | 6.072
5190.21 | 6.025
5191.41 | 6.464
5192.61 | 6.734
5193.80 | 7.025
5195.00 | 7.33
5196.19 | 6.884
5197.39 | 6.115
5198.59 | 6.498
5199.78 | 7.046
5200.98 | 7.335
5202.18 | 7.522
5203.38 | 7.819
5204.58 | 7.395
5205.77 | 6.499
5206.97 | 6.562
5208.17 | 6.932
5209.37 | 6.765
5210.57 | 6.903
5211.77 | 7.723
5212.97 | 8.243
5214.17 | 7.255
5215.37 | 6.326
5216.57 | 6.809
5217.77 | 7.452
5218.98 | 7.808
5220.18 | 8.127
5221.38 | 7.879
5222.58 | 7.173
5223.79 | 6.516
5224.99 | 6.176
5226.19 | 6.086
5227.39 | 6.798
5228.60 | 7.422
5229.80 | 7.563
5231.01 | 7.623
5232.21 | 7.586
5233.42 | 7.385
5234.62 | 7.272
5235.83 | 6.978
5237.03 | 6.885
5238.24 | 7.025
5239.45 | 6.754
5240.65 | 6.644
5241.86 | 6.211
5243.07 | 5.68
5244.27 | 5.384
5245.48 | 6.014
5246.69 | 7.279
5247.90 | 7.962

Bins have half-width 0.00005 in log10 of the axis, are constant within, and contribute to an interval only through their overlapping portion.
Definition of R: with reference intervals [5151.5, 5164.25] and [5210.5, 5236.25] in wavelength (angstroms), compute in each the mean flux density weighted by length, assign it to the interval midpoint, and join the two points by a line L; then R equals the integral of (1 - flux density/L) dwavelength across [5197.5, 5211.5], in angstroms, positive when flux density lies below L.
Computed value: 0.1 angstroms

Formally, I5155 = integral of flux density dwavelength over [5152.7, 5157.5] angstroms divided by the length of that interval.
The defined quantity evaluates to 6.86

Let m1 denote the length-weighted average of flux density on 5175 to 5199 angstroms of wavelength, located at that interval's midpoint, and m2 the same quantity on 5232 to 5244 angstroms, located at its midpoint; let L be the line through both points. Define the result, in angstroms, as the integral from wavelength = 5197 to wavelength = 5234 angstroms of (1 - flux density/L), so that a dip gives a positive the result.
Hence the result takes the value -2.4 angstroms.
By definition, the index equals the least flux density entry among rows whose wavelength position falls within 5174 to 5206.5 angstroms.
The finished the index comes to 5.744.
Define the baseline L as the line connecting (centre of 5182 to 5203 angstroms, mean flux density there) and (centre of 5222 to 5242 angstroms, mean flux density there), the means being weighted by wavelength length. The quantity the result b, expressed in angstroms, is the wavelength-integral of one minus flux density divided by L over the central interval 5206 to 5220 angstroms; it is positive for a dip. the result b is -0.7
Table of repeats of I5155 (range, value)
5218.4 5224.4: 7.5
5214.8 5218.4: 6.86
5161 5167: 6.61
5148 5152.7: 6.78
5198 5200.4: 6.79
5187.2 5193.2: 6.34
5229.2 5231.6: 7.58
